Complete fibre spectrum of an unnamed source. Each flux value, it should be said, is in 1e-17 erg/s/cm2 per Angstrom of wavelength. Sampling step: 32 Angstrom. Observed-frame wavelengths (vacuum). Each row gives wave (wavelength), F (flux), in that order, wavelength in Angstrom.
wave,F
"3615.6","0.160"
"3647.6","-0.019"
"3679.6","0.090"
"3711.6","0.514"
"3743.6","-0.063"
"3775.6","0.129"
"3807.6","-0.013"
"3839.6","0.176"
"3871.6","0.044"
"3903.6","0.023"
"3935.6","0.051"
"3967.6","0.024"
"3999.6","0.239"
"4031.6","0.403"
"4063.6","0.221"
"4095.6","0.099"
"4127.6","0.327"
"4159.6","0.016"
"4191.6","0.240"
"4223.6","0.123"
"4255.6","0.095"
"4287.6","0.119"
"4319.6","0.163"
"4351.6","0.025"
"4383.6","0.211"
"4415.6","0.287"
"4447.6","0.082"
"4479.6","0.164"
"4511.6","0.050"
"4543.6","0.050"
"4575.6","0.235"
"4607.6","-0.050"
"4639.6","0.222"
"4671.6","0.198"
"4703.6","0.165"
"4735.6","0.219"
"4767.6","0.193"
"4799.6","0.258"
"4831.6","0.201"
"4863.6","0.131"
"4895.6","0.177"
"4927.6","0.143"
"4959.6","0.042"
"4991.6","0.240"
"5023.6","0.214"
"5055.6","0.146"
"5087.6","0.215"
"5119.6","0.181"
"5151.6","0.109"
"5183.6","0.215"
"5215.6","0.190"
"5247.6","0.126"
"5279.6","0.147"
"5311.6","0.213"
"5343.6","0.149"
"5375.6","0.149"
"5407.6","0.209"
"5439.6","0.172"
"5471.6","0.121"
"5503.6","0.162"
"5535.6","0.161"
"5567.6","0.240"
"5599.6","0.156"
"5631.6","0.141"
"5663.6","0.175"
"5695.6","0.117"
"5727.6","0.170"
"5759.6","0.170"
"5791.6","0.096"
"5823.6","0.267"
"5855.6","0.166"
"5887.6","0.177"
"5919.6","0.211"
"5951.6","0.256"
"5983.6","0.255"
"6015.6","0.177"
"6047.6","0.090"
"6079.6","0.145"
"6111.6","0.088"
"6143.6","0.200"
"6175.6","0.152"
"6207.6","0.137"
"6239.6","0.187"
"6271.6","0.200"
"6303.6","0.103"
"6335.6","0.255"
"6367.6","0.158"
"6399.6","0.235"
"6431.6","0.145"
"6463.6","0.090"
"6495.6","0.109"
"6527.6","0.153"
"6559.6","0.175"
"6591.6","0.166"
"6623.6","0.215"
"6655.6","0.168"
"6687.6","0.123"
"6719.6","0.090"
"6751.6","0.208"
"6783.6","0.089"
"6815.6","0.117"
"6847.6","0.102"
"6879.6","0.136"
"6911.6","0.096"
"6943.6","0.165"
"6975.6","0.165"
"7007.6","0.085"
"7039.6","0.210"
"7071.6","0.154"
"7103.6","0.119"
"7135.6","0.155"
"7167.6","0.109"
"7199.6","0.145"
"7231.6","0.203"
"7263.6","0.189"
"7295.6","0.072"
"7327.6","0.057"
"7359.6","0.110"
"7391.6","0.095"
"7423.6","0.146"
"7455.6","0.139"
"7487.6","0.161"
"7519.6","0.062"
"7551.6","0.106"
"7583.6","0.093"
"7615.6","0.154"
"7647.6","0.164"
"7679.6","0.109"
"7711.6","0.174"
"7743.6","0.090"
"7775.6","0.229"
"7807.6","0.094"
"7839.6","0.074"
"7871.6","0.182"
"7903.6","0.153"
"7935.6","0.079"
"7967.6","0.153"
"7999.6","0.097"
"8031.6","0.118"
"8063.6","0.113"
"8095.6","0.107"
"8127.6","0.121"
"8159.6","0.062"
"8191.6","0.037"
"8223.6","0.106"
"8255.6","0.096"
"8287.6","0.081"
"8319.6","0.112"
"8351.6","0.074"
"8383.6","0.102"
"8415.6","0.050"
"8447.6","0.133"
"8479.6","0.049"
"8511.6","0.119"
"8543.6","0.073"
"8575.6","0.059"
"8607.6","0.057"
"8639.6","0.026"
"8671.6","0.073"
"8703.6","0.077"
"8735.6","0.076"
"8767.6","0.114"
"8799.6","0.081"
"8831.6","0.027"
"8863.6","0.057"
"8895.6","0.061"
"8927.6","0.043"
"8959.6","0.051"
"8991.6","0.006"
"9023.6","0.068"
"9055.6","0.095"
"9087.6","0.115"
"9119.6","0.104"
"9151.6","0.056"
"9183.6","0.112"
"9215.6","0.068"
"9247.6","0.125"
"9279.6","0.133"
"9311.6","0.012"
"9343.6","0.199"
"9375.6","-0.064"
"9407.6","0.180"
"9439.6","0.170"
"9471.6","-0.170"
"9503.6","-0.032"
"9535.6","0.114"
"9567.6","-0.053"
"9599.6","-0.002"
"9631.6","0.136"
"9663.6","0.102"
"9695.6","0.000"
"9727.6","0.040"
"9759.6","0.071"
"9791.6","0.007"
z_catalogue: 0.18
